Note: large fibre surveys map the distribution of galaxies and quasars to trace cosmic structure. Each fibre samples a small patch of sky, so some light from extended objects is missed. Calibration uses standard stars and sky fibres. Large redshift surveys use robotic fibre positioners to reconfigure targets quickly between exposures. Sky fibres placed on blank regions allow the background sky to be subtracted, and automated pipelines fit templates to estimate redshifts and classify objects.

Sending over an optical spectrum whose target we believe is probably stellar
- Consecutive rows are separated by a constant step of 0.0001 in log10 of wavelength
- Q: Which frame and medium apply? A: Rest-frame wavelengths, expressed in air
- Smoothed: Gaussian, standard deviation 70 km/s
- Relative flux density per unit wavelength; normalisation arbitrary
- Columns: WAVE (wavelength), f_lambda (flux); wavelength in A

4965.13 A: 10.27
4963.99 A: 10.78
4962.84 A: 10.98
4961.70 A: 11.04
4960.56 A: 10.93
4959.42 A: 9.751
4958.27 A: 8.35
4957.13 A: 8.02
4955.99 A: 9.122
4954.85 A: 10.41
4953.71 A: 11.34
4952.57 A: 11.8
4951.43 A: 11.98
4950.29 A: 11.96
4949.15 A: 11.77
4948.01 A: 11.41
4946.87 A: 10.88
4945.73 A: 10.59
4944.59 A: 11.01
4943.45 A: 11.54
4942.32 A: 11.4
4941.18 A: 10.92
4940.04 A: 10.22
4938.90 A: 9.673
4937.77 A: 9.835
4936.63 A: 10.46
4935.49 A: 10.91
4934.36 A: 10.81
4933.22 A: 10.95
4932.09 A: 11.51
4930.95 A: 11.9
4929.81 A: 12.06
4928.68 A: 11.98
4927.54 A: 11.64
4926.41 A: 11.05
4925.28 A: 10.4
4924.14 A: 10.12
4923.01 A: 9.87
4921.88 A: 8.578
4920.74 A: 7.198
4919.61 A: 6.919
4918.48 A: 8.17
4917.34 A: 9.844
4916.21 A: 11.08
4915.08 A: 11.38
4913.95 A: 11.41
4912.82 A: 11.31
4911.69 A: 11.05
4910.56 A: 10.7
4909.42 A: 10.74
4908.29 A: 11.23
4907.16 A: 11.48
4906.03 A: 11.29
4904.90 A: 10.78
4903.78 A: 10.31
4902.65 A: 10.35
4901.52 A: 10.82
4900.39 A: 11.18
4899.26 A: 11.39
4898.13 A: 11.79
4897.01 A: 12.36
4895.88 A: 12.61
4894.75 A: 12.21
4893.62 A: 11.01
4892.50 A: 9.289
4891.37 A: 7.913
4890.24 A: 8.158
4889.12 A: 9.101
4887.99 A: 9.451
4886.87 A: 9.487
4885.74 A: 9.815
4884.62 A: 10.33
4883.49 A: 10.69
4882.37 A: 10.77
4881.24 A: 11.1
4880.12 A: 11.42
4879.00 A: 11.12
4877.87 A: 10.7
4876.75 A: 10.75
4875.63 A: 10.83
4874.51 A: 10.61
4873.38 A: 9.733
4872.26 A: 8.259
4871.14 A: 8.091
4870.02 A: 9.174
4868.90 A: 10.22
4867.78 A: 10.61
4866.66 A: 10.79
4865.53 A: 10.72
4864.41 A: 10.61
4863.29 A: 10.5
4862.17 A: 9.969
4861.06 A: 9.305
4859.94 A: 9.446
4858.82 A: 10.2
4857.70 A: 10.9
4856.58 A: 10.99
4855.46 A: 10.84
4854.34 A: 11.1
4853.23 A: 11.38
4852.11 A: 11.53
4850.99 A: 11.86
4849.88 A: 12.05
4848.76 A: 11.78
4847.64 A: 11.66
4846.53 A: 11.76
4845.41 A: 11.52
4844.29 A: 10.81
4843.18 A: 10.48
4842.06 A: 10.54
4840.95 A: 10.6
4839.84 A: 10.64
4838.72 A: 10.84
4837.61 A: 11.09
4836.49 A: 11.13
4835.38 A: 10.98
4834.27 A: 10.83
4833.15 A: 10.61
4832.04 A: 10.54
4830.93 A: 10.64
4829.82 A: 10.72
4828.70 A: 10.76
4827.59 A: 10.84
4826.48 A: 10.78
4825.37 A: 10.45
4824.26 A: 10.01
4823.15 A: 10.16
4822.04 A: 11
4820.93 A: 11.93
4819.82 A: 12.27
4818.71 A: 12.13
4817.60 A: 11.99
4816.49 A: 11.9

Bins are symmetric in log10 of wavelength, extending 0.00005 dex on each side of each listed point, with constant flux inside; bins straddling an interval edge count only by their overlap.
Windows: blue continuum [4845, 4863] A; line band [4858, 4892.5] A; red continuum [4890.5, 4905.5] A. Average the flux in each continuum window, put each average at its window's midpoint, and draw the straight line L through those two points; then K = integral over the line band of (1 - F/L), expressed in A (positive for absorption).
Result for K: 3.0 A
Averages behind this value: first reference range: 11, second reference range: 10.9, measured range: 9.99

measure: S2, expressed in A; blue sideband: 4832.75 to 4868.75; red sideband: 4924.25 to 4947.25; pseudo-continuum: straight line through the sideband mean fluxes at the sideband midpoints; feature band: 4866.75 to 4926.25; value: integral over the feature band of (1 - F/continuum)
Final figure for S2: 3.4 A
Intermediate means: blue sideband 10.9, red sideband 11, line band 10.3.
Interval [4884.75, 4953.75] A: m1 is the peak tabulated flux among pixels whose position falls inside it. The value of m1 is 12.61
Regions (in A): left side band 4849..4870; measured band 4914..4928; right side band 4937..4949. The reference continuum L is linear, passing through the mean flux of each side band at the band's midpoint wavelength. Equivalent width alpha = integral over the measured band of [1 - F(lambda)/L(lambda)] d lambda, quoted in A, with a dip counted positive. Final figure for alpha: 1.3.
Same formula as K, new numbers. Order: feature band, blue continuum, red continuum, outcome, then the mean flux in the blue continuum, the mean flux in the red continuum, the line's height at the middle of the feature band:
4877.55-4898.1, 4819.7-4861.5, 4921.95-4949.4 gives 0.9 A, 10.9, 10.9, 10.9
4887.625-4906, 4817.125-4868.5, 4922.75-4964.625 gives 0.5 A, 10.9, 10.8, 10.9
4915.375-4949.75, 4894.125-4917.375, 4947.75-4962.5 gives 1.2 A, 11.2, 10.6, 10.9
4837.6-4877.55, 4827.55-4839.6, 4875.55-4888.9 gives 0.2 A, 10.8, 10.5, 10.6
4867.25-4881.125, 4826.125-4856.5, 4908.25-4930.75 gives 0.8 A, 11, 10.3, 10.8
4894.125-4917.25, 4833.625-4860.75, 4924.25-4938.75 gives -0.4 A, 11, 11.1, 11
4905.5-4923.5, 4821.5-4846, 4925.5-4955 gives 1.5 A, 10.7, 11.2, 11.1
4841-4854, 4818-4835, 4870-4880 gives -1.0 A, 10.9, 10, 10.5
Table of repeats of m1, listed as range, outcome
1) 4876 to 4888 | 11.42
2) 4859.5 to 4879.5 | 11.12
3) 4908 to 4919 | 11.41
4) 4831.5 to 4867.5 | 12.05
